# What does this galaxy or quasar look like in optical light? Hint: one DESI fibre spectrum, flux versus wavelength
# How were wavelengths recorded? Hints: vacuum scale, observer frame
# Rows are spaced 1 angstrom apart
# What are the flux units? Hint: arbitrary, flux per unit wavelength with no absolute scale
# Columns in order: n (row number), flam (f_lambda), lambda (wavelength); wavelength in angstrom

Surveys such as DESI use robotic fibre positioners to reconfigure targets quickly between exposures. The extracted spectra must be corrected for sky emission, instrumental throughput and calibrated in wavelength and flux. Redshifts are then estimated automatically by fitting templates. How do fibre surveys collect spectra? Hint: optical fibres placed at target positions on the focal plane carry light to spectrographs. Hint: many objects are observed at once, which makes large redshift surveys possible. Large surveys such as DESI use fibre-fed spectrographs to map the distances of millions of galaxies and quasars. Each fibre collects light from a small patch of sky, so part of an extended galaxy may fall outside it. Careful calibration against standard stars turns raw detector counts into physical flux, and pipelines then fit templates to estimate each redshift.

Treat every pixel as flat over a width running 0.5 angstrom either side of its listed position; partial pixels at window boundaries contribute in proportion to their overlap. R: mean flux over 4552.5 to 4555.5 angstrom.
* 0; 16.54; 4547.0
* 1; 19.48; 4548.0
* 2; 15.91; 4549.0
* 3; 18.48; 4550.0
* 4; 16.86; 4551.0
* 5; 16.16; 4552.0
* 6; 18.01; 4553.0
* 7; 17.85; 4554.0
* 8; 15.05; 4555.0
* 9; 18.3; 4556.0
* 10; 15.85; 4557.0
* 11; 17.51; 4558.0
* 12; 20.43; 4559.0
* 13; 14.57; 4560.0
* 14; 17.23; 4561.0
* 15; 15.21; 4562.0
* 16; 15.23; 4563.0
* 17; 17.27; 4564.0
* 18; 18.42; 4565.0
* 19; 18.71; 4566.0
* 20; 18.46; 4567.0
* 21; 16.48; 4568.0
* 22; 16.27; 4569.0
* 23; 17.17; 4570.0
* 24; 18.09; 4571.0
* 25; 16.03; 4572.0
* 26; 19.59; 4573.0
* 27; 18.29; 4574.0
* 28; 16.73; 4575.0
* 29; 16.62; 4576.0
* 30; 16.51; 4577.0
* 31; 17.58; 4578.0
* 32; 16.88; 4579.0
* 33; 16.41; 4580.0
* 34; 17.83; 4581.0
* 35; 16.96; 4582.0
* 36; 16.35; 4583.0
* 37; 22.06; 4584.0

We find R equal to 17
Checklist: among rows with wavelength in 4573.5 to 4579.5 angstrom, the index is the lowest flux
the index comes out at 16.51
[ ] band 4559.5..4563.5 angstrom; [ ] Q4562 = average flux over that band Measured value 15.6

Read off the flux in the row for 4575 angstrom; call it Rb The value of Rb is 16.73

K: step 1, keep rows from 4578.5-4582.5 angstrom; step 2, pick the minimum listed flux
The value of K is 16.41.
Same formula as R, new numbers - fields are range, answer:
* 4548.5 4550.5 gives 17.2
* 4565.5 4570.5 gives 17.4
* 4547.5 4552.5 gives 17.4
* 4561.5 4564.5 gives 15.9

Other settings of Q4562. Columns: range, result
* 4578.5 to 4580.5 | 16.6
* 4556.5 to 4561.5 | 17.1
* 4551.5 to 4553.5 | 17.1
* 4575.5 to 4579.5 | 16.9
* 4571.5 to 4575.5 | 17.7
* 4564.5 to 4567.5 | 18.5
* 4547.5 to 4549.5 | 17.7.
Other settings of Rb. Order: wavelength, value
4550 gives 18.48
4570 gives 17.17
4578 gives 17.58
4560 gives 14.57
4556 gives 18.3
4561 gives 17.23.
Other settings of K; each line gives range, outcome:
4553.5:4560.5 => 14.57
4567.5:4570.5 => 16.27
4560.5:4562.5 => 15.21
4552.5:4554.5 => 17.85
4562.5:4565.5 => 15.23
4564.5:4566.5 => 18.42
